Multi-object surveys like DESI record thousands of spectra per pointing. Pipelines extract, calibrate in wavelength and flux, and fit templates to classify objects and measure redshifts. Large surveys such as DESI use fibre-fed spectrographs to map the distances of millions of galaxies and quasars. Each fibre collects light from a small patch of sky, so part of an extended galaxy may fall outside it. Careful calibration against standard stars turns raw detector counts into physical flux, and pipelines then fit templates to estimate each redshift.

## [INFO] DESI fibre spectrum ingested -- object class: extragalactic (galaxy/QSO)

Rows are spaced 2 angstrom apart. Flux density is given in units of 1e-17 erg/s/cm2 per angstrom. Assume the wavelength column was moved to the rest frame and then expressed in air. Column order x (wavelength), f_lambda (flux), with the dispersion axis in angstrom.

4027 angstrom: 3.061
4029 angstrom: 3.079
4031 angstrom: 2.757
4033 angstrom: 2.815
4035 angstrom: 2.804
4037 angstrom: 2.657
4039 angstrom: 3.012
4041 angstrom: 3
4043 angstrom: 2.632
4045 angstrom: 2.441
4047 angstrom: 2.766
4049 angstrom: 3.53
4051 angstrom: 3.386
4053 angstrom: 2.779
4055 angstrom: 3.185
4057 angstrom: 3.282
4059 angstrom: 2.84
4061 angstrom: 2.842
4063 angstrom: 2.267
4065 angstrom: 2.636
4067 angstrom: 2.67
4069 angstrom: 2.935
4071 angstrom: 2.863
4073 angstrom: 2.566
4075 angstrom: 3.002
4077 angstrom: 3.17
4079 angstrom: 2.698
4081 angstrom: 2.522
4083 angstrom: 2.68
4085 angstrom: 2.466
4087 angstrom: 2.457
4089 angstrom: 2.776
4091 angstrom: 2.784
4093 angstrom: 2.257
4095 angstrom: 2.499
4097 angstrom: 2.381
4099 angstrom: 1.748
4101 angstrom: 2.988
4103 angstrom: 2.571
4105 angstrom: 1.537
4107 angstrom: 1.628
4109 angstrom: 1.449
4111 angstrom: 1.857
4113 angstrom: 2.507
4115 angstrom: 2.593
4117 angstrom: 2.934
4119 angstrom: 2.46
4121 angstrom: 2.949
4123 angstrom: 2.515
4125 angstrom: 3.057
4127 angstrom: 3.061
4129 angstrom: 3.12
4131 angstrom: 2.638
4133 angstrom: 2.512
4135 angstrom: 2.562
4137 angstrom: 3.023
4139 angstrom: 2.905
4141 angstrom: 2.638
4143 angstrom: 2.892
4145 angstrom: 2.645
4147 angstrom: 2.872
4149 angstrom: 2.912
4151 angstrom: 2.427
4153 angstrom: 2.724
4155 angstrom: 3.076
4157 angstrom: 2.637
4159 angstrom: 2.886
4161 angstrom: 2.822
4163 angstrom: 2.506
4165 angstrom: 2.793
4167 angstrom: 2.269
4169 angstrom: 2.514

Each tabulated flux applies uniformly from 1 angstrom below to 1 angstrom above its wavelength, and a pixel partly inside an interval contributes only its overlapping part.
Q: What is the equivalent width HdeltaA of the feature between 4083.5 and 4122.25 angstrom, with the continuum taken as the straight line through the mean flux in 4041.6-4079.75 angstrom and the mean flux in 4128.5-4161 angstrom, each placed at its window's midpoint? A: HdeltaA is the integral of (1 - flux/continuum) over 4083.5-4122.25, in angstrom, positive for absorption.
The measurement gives 6.3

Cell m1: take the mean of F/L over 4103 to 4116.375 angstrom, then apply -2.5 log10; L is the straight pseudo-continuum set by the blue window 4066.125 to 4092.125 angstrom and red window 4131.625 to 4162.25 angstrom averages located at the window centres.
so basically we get 0.34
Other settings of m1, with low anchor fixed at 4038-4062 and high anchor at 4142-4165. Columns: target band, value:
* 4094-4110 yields 0.339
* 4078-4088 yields 0.136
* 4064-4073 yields 0.070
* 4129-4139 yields 0.021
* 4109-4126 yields 0.120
